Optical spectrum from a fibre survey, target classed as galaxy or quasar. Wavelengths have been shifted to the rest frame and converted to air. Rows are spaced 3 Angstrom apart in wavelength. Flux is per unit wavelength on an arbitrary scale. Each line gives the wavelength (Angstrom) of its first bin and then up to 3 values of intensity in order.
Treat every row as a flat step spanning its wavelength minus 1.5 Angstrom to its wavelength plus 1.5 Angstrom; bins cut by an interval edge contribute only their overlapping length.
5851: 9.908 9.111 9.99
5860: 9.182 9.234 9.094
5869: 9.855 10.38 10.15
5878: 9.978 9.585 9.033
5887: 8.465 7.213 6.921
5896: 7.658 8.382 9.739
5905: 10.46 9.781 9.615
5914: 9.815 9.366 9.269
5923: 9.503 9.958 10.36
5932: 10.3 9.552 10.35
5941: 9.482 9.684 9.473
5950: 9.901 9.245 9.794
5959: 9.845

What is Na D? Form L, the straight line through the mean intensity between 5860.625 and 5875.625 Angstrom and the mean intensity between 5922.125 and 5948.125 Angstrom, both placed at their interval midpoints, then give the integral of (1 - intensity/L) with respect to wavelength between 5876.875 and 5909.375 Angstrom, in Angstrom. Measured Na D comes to 3.11 Angstrom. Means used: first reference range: 9.69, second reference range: 9.87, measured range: 8.82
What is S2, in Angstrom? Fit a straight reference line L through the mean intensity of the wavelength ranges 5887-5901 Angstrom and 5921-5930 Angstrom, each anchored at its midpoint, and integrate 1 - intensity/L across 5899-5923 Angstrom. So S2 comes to -2.1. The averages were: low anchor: 7.72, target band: 9.62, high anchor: 9.88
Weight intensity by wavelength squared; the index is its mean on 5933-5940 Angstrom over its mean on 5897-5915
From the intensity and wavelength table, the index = 1.0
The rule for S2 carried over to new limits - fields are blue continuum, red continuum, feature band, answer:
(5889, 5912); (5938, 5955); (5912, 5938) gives -1.64 Angstrom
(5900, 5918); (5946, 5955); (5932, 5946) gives -0.29 Angstrom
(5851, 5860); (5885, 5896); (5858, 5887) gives -3.28 Angstrom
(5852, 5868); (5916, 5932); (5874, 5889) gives 0.23 Angstrom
